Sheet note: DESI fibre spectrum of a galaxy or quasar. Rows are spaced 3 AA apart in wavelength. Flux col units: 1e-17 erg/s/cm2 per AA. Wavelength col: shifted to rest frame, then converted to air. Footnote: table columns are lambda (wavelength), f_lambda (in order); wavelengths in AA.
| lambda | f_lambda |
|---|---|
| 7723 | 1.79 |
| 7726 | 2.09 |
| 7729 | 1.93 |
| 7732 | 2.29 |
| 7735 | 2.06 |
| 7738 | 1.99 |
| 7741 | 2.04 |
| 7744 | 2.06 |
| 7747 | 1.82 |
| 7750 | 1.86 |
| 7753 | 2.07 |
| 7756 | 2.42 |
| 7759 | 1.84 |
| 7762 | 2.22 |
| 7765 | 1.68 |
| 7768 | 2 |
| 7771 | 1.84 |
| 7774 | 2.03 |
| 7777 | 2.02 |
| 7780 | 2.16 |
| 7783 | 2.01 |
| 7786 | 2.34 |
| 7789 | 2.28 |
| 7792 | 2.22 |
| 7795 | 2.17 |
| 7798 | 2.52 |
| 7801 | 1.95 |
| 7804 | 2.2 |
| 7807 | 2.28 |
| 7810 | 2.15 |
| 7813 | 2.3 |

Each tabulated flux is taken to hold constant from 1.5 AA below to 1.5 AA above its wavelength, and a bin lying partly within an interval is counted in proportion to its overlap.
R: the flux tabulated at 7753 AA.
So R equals 2.07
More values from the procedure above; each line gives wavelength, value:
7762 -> 2.22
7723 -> 1.79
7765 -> 1.68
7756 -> 2.42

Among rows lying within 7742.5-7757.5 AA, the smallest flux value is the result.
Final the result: 1.82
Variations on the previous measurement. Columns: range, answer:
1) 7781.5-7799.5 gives 2.01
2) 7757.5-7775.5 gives 1.68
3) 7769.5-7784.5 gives 1.84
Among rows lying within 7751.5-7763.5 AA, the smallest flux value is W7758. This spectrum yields 1.84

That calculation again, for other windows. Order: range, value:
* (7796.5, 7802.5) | 1.95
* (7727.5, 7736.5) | 1.93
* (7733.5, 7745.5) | 1.99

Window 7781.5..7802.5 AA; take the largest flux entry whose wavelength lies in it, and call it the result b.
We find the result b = 2.52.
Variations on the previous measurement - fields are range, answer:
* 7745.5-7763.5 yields 2.42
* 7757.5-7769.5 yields 2.22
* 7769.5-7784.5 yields 2.16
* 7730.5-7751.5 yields 2.29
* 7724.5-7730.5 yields 2.09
